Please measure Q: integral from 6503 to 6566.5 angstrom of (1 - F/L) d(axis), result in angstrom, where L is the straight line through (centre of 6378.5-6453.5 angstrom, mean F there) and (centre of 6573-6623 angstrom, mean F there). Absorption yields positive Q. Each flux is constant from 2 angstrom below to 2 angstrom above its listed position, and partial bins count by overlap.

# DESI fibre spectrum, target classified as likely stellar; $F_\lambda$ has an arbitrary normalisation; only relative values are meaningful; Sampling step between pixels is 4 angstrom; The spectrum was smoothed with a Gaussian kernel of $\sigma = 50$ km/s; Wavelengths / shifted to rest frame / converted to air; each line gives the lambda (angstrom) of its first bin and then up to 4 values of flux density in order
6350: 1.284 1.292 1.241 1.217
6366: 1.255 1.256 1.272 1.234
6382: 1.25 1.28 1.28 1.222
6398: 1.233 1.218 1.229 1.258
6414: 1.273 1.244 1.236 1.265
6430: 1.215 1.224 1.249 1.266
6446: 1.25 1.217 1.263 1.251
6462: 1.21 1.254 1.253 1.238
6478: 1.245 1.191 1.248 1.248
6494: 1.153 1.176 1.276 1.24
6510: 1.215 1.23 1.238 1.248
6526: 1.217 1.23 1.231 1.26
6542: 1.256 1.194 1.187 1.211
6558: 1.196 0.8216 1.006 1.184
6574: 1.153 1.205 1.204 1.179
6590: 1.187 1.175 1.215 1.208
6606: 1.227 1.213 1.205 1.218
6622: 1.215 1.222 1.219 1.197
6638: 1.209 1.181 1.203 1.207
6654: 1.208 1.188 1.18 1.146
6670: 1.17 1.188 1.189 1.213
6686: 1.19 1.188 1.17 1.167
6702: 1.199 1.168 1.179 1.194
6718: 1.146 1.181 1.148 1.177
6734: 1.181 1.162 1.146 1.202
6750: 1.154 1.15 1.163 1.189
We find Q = 1.3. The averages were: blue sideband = 1.25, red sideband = 1.2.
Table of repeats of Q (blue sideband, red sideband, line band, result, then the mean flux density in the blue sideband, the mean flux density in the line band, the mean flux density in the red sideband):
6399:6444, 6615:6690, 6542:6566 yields 1.8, 1.24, 1.12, 1.2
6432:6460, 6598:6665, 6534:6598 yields 2.9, 1.25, 1.17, 1.21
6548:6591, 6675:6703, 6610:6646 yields -1.4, 1.14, 1.21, 1.19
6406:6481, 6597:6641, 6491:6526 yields 0.3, 1.24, 1.22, 1.21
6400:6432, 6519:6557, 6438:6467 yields -0.2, 1.24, 1.24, 1.23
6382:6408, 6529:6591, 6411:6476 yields -1.2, 1.24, 1.24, 1.17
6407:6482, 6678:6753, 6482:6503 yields 0.3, 1.24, 1.21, 1.18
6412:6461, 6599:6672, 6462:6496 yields 0.2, 1.25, 1.23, 1.2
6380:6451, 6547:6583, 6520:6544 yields -1.8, 1.25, 1.24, 1.13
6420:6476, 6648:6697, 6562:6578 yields 1.6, 1.24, 1.09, 1.19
